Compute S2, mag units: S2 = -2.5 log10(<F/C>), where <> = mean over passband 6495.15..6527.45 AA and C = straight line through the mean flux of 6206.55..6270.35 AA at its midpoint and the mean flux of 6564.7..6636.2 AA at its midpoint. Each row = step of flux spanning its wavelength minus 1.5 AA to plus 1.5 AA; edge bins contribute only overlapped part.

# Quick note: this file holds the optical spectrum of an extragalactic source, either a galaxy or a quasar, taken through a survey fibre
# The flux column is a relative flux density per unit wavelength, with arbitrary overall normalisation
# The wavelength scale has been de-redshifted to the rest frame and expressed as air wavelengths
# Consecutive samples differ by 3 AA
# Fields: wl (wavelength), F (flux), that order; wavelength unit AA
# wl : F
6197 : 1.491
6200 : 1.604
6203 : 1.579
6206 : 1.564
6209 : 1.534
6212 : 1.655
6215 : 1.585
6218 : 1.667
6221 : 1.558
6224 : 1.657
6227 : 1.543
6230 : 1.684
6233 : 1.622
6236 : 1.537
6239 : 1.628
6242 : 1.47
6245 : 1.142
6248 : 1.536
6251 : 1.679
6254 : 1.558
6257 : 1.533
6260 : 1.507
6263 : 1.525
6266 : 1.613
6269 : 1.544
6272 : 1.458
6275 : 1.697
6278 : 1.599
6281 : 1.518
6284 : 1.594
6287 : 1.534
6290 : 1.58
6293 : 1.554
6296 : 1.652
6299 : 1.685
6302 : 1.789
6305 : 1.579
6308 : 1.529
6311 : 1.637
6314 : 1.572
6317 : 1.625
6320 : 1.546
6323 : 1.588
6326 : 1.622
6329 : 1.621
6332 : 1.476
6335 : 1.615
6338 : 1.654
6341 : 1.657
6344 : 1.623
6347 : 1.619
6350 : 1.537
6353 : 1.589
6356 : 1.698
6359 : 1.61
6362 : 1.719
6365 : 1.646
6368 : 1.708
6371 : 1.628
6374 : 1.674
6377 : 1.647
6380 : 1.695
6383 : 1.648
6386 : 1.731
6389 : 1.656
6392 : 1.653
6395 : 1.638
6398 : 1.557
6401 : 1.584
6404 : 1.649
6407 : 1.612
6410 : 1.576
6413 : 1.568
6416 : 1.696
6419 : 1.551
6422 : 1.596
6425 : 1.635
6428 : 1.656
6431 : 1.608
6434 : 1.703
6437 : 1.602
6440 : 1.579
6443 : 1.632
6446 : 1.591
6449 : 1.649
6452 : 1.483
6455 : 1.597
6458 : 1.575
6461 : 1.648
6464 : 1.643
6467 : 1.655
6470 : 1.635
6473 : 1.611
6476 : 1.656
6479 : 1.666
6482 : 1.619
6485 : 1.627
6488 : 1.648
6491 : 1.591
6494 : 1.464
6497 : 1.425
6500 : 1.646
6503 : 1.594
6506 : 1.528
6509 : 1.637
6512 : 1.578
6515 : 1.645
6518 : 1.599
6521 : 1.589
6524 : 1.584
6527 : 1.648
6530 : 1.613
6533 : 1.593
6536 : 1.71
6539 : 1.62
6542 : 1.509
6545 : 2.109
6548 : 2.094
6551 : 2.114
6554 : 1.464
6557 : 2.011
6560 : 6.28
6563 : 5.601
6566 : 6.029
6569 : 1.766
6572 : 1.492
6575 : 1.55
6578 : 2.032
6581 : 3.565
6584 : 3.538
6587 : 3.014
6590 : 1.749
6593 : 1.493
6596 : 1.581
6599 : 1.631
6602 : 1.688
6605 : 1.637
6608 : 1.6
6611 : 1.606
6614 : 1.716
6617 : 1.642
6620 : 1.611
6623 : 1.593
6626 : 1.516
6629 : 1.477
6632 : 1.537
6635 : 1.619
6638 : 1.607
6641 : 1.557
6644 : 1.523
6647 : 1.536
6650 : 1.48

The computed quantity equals 0.20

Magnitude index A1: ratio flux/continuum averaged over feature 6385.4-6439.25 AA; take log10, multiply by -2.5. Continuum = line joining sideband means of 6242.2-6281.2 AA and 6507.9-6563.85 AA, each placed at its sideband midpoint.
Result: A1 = 0.14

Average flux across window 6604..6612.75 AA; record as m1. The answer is 1.62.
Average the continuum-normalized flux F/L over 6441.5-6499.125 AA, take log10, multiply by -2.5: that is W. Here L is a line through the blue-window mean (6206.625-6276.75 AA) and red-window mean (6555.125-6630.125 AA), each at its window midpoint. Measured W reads 0.29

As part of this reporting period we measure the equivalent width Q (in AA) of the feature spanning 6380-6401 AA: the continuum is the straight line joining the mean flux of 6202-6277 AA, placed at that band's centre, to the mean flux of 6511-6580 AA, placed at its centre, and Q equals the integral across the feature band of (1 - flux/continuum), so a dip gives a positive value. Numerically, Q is 3.0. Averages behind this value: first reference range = 1.56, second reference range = 2.29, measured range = 1.65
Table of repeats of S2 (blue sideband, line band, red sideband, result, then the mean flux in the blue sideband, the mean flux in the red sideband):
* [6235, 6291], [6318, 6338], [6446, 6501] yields -0.02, 1.54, 1.6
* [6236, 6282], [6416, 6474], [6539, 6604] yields 0.31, 1.53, 2.56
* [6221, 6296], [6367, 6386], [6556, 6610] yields 0.18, 1.56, 2.68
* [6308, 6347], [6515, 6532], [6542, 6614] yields 0.38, 1.6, 2.47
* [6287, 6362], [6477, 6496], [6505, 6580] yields 0.28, 1.61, 2.23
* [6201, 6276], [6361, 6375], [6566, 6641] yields 0.01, 1.56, 1.92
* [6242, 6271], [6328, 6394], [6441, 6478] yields -0.05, 1.51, 1.61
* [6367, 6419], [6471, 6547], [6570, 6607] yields 0.17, 1.64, 2.07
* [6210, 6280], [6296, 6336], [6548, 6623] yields 0.09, 1.56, 2.41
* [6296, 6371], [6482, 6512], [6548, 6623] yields 0.33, 1.62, 2.41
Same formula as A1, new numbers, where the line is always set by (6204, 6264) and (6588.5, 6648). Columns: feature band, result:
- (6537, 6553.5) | -0.17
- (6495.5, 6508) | 0.02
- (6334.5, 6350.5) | -0.04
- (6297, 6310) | -0.05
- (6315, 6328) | -0.02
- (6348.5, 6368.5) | -0.05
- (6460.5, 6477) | -0.04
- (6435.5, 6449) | -0.02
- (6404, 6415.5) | -0.02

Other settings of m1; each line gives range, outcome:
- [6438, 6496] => 1.61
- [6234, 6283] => 1.54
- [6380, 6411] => 1.63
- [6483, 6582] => 2.11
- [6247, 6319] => 1.59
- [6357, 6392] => 1.67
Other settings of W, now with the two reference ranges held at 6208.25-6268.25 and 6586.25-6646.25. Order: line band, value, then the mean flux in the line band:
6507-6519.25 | 0.01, 1.61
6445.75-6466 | 0.01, 1.6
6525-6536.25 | 0.00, 1.63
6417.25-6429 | 0.00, 1.61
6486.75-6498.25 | 0.06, 1.53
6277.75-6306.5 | -0.02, 1.61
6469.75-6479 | -0.01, 1.64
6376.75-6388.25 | -0.06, 1.68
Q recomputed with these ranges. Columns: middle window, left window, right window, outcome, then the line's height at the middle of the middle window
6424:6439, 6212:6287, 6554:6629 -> 2.7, 2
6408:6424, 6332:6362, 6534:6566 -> 3.3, 2.02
